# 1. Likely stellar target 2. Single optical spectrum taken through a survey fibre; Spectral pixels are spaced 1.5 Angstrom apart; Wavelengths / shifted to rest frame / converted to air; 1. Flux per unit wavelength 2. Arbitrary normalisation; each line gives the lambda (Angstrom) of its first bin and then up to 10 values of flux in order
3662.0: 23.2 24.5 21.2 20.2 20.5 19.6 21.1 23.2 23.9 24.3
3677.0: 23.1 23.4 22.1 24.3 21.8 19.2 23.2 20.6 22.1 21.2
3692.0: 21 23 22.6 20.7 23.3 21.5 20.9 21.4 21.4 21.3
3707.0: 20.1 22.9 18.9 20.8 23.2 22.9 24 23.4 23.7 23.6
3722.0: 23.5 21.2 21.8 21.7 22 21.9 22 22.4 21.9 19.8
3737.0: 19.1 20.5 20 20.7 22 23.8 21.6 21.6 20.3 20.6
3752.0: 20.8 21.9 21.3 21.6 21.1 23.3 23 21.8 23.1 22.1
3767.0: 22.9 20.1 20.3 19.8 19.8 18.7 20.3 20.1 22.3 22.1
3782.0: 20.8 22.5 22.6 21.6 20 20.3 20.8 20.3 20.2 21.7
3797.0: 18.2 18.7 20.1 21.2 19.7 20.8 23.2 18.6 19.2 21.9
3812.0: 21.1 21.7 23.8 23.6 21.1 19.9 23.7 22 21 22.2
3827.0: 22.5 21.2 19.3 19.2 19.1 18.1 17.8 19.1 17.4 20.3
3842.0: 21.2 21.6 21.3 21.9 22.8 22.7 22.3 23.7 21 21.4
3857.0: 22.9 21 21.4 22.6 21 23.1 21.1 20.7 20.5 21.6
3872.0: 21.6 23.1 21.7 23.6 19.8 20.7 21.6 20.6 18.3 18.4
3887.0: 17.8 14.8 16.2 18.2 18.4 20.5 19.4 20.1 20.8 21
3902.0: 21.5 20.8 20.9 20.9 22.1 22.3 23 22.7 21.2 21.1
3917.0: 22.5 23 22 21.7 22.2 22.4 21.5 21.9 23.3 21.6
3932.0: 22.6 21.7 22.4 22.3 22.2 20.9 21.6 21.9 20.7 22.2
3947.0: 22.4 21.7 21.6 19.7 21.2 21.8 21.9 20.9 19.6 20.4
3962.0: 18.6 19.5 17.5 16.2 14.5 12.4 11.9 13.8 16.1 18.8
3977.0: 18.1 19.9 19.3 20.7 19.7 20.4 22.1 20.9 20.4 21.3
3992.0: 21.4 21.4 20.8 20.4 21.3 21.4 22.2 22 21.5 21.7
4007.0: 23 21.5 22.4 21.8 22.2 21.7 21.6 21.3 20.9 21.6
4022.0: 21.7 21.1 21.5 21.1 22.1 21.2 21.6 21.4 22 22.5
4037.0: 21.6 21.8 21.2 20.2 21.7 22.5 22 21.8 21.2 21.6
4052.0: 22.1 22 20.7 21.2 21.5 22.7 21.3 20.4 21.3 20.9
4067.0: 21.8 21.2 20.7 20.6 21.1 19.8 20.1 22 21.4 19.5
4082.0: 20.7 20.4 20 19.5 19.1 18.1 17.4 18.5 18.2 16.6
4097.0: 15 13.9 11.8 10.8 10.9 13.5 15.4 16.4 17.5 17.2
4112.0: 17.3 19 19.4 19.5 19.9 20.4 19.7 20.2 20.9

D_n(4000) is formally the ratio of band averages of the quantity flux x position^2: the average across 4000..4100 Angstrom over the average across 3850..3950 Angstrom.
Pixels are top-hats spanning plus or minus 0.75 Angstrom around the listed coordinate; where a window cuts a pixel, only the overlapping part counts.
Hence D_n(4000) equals 1.05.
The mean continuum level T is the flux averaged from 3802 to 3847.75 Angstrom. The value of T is 20.8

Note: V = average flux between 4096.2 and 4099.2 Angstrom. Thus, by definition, 14.5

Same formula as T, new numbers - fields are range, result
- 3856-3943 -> 21.1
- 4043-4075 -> 21.4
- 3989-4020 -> 21.6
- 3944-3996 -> 19.4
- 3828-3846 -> 19.6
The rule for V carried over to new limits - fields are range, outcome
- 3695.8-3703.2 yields 21.6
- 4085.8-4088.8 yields 19.3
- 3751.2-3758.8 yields 21.3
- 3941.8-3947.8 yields 21.8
